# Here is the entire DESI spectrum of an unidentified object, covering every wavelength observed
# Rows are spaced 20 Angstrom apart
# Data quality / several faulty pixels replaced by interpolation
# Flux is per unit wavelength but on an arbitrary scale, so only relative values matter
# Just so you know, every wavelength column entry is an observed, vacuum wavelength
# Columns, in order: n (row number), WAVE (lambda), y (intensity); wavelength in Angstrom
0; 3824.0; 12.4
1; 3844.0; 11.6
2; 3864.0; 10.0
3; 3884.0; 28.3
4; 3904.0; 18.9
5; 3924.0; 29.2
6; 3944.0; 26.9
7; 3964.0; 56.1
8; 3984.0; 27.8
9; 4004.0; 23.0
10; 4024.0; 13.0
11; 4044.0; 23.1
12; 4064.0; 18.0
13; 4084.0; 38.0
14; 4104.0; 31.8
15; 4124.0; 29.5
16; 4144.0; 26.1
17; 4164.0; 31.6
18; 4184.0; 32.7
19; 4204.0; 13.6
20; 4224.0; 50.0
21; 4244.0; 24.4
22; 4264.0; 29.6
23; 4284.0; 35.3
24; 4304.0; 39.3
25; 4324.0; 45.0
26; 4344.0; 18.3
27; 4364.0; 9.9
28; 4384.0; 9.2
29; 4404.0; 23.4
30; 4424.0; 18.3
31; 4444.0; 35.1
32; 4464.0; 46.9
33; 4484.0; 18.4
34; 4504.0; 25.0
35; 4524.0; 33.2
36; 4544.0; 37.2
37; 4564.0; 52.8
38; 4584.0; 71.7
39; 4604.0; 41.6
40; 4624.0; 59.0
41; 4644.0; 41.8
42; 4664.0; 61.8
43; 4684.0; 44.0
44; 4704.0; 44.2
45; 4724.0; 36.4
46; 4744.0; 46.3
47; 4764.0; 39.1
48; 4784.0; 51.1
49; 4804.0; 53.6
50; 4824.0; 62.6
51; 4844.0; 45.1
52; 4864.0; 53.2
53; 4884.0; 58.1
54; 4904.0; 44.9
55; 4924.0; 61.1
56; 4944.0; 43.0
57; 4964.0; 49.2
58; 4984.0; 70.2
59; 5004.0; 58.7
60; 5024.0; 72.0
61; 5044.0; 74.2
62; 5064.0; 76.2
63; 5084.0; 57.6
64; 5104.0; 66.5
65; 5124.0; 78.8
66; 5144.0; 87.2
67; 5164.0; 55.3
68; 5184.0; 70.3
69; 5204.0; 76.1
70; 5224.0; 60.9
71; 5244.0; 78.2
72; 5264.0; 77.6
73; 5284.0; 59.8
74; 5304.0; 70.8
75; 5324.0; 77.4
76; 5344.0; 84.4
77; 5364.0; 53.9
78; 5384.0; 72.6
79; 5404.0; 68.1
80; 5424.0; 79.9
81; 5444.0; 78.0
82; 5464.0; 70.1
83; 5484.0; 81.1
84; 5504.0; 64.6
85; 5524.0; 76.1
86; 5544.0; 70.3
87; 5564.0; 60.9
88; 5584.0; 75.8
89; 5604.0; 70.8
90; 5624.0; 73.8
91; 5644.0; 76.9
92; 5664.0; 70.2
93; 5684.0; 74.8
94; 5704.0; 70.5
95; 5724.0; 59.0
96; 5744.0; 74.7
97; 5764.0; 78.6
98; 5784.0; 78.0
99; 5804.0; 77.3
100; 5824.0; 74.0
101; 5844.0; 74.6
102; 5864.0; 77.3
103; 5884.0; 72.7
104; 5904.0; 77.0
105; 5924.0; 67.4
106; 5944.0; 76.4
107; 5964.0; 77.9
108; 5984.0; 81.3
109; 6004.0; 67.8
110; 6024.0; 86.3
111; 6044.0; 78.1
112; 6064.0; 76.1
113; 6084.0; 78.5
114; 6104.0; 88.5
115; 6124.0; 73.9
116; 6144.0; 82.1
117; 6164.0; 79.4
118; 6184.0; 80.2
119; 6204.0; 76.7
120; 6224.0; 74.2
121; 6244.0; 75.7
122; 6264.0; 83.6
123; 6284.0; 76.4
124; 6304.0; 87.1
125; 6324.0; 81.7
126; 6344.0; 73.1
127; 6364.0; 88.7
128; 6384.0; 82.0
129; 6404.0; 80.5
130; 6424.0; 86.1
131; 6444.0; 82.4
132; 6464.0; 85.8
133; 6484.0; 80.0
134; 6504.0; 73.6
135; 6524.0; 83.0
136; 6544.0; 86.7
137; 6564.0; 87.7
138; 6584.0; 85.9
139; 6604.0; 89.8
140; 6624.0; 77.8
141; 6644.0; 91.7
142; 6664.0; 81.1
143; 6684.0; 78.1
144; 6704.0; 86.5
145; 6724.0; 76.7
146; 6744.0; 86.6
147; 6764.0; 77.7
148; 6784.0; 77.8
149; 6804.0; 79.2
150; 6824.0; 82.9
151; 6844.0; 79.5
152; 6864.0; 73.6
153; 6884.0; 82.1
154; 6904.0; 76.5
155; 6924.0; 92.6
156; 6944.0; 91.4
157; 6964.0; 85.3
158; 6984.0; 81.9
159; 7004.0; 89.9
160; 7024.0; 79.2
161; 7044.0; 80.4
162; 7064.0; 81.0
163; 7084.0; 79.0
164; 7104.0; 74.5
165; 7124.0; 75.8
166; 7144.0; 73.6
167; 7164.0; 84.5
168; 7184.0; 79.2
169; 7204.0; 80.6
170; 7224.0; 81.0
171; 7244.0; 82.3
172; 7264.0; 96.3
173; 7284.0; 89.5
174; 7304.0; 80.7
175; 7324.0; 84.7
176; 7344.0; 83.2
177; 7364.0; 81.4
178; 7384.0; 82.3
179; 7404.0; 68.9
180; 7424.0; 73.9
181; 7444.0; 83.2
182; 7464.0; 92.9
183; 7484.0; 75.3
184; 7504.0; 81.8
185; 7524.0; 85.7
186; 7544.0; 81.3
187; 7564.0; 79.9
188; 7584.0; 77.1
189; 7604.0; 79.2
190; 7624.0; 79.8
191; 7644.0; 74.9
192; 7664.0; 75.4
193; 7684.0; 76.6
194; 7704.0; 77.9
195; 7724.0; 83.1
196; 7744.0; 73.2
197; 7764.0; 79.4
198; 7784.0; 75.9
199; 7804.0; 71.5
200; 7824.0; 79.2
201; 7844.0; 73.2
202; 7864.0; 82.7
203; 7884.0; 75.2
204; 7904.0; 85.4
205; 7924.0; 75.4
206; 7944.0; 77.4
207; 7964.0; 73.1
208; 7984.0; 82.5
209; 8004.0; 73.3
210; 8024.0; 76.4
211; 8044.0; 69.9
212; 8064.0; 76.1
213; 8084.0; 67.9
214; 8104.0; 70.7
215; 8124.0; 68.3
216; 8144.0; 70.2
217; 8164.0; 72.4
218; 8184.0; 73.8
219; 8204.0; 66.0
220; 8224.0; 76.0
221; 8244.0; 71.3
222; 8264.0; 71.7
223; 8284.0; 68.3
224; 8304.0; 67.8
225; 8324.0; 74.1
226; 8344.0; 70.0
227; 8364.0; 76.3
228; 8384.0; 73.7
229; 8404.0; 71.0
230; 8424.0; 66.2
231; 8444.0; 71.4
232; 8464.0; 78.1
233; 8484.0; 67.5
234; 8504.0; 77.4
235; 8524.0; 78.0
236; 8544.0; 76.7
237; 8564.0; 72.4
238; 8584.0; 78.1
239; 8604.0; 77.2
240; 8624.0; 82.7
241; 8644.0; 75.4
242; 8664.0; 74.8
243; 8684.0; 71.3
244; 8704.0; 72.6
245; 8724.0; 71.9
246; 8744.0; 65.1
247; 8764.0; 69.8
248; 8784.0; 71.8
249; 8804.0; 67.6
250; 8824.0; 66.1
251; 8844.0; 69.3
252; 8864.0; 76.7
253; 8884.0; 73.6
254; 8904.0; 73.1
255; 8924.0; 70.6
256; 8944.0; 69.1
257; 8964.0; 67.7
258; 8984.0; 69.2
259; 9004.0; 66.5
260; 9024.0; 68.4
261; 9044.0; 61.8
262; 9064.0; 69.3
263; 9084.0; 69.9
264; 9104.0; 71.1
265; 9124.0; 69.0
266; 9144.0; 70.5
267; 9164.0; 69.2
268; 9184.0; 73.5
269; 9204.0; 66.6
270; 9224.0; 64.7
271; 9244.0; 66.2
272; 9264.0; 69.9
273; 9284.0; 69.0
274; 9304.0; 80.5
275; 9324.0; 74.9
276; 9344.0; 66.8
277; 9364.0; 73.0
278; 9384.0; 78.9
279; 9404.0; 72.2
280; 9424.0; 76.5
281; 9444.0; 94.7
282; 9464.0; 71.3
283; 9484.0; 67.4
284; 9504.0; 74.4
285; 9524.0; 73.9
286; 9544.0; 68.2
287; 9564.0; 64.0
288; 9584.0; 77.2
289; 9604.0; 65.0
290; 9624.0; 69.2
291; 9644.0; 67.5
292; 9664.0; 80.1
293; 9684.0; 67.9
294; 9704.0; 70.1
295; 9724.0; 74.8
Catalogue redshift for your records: 0.140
